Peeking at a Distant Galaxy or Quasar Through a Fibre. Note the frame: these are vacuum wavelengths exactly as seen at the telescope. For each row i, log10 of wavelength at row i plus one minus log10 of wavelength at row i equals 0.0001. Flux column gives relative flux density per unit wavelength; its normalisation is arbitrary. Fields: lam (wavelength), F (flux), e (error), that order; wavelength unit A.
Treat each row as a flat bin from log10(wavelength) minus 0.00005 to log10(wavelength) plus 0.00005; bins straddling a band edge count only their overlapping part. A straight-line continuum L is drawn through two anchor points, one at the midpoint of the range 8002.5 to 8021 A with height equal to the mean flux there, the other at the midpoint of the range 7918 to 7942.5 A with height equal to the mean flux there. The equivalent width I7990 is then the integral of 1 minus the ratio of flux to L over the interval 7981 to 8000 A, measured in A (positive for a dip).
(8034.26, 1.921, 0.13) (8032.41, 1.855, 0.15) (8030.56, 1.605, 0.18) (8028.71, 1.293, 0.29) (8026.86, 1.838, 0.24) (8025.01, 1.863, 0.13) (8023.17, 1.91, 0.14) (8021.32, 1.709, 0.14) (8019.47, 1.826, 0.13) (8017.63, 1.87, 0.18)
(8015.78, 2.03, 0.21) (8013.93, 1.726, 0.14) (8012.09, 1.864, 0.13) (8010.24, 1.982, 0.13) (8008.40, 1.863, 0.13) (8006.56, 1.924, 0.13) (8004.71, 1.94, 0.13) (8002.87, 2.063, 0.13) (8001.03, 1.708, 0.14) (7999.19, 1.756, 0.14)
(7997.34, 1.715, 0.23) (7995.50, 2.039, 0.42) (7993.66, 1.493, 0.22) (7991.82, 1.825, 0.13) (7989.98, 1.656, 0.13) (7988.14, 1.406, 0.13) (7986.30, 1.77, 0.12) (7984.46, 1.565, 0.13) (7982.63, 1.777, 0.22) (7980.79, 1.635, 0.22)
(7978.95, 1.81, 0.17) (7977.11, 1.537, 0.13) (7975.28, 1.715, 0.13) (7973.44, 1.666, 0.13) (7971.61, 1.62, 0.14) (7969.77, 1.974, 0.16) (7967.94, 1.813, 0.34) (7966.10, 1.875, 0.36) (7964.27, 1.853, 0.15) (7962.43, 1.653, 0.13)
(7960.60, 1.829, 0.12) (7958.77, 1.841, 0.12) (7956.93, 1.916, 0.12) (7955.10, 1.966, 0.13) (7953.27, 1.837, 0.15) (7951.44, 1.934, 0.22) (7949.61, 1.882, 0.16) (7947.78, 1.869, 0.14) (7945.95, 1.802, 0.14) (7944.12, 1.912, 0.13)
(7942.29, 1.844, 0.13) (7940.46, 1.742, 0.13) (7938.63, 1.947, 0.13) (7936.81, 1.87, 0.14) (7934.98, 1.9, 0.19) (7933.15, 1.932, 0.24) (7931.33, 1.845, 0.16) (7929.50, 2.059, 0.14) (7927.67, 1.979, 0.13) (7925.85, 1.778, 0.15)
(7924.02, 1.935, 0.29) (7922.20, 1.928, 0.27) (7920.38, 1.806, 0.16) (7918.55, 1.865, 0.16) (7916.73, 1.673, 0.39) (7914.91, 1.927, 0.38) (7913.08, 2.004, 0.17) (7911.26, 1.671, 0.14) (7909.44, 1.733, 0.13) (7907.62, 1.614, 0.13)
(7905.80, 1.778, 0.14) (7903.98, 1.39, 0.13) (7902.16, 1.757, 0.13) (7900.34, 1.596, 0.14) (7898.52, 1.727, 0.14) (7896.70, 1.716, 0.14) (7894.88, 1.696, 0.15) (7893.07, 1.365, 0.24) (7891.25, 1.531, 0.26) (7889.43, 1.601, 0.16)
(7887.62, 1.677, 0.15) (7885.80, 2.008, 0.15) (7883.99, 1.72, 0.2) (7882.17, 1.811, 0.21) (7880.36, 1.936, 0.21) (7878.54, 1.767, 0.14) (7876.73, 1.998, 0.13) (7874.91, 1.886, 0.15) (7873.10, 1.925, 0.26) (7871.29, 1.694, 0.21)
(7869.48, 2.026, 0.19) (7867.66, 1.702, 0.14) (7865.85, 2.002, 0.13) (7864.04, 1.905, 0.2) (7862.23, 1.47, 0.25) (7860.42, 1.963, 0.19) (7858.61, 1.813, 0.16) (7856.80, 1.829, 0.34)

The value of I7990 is 2.0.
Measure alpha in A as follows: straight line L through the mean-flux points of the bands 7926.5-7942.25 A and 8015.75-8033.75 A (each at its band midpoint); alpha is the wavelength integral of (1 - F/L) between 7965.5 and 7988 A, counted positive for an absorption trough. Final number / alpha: 1.5 A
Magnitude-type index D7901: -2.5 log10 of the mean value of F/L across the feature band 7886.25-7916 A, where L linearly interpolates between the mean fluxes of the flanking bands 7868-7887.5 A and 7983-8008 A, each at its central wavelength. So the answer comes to 0.10 mag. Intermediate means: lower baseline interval 1.86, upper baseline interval 1.76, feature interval 1.68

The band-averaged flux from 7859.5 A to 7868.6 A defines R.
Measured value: 1.81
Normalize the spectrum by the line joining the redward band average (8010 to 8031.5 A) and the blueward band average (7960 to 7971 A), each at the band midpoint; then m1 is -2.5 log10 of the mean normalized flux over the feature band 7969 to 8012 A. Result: 0.03 mag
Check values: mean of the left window 1.83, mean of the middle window 1.76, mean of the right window 1.79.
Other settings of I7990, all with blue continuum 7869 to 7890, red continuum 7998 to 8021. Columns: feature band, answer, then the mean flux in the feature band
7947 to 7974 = 0.3 A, 1.84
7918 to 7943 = -0.5 A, 1.89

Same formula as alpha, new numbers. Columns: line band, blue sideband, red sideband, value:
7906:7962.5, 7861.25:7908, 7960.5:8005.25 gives -3.6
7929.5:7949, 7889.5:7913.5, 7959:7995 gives -2.2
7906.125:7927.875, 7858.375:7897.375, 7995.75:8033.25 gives -0.3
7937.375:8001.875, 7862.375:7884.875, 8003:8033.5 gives 2.0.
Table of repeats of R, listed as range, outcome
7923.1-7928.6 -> 1.9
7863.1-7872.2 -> 1.86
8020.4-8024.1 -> 1.81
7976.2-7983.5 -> 1.69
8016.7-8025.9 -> 1.84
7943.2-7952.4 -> 1.88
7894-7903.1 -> 1.7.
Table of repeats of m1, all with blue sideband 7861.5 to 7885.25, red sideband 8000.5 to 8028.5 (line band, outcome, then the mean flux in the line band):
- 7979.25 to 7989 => 0.13 mag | 1.64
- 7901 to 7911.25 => 0.12 mag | 1.65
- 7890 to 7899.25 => 0.15 mag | 1.6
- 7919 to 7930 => -0.03 mag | 1.91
